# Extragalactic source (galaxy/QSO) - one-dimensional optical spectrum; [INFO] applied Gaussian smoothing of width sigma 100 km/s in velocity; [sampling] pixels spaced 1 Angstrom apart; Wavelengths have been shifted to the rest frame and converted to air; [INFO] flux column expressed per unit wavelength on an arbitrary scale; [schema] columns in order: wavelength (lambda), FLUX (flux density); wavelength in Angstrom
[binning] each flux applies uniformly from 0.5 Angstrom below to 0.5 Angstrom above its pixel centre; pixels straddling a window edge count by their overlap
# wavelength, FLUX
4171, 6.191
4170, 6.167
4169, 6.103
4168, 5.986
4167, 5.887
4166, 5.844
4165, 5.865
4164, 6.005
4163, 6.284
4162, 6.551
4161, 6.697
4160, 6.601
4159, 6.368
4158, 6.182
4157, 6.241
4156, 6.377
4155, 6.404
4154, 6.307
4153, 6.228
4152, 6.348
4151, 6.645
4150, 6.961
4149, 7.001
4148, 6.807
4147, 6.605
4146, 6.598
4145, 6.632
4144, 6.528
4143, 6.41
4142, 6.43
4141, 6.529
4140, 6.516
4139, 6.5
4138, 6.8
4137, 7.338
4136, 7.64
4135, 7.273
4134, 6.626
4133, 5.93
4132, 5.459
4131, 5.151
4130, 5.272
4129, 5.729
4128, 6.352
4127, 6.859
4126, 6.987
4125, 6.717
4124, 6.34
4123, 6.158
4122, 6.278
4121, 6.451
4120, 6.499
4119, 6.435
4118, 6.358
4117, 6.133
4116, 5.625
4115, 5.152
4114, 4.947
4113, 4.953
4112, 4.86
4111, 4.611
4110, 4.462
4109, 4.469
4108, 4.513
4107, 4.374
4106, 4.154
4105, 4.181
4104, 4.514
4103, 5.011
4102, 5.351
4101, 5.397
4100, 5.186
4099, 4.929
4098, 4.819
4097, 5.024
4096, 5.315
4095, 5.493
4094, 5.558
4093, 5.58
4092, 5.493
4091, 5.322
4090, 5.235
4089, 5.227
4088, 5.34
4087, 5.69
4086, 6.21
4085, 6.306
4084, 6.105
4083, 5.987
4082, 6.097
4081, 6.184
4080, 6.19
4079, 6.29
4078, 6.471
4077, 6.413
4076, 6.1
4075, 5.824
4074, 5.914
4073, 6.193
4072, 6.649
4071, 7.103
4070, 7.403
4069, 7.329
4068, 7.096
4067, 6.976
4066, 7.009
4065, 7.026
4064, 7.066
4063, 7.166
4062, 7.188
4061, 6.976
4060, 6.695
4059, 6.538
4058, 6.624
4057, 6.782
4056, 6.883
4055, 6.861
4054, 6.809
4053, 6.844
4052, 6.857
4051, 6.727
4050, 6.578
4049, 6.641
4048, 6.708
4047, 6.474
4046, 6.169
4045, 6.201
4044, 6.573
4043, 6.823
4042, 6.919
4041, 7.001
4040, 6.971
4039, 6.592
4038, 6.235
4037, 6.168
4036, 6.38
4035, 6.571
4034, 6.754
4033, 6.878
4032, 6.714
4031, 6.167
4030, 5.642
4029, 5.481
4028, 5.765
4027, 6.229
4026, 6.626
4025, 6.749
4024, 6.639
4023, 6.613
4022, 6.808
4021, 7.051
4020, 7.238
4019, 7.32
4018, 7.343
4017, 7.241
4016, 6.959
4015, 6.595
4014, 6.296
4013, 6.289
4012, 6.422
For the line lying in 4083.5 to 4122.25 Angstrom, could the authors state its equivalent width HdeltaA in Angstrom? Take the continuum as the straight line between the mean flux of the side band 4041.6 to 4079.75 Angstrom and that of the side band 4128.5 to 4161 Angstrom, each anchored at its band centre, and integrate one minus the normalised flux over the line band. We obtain 7.4 Angstrom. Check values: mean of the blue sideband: 6.7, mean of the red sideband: 6.45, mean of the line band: 5.32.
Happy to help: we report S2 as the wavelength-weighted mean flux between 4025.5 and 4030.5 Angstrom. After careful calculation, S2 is 5.95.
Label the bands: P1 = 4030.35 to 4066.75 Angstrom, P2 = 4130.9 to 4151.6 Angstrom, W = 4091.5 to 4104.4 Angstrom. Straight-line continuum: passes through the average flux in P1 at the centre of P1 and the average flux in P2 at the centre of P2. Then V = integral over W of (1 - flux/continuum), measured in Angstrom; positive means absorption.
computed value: 2.8 Angstrom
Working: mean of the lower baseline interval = 6.71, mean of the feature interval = 5.21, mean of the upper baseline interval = 6.62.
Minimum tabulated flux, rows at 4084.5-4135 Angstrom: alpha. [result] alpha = 4.154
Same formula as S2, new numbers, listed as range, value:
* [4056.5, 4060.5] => 6.66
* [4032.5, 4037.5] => 6.55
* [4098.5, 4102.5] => 5.22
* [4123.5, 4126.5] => 6.68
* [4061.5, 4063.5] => 7.18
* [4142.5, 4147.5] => 6.55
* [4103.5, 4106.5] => 4.28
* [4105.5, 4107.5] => 4.26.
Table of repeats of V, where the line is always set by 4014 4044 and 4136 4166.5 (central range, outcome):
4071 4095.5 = 2.38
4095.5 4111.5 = 4.36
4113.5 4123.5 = 0.82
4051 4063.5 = -0.46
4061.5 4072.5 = -0.84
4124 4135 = 0.60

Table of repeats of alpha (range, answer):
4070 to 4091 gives 5.227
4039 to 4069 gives 6.169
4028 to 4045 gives 5.481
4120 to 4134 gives 5.151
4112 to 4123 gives 4.86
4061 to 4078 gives 5.824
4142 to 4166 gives 5.844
